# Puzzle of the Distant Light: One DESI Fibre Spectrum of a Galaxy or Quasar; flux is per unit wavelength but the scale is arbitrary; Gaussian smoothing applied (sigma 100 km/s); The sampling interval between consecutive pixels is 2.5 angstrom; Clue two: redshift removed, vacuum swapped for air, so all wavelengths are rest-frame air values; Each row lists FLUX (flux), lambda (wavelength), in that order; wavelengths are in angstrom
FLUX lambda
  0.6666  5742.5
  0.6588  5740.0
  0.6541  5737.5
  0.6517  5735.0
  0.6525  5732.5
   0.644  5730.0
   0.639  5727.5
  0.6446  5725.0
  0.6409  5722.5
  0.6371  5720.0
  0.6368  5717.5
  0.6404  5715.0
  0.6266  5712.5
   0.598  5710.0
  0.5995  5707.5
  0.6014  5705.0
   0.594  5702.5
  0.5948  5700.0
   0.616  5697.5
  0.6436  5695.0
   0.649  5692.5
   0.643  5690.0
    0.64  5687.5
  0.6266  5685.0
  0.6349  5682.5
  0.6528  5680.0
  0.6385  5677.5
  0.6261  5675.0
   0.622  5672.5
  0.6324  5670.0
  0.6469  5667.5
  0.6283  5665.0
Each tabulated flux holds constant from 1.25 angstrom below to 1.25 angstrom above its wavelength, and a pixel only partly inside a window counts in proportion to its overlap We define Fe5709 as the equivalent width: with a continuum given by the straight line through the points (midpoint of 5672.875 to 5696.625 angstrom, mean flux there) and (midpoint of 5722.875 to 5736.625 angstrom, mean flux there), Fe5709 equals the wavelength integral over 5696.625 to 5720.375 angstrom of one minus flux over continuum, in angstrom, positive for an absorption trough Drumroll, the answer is 1.1 angstrom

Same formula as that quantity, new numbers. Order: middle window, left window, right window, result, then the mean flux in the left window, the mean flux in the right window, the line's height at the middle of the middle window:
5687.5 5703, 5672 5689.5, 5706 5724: 0.12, 0.635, 0.626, 0.631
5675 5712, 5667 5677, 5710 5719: 0.38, 0.631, 0.63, 0.63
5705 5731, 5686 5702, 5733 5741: 0.58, 0.629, 0.655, 0.643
